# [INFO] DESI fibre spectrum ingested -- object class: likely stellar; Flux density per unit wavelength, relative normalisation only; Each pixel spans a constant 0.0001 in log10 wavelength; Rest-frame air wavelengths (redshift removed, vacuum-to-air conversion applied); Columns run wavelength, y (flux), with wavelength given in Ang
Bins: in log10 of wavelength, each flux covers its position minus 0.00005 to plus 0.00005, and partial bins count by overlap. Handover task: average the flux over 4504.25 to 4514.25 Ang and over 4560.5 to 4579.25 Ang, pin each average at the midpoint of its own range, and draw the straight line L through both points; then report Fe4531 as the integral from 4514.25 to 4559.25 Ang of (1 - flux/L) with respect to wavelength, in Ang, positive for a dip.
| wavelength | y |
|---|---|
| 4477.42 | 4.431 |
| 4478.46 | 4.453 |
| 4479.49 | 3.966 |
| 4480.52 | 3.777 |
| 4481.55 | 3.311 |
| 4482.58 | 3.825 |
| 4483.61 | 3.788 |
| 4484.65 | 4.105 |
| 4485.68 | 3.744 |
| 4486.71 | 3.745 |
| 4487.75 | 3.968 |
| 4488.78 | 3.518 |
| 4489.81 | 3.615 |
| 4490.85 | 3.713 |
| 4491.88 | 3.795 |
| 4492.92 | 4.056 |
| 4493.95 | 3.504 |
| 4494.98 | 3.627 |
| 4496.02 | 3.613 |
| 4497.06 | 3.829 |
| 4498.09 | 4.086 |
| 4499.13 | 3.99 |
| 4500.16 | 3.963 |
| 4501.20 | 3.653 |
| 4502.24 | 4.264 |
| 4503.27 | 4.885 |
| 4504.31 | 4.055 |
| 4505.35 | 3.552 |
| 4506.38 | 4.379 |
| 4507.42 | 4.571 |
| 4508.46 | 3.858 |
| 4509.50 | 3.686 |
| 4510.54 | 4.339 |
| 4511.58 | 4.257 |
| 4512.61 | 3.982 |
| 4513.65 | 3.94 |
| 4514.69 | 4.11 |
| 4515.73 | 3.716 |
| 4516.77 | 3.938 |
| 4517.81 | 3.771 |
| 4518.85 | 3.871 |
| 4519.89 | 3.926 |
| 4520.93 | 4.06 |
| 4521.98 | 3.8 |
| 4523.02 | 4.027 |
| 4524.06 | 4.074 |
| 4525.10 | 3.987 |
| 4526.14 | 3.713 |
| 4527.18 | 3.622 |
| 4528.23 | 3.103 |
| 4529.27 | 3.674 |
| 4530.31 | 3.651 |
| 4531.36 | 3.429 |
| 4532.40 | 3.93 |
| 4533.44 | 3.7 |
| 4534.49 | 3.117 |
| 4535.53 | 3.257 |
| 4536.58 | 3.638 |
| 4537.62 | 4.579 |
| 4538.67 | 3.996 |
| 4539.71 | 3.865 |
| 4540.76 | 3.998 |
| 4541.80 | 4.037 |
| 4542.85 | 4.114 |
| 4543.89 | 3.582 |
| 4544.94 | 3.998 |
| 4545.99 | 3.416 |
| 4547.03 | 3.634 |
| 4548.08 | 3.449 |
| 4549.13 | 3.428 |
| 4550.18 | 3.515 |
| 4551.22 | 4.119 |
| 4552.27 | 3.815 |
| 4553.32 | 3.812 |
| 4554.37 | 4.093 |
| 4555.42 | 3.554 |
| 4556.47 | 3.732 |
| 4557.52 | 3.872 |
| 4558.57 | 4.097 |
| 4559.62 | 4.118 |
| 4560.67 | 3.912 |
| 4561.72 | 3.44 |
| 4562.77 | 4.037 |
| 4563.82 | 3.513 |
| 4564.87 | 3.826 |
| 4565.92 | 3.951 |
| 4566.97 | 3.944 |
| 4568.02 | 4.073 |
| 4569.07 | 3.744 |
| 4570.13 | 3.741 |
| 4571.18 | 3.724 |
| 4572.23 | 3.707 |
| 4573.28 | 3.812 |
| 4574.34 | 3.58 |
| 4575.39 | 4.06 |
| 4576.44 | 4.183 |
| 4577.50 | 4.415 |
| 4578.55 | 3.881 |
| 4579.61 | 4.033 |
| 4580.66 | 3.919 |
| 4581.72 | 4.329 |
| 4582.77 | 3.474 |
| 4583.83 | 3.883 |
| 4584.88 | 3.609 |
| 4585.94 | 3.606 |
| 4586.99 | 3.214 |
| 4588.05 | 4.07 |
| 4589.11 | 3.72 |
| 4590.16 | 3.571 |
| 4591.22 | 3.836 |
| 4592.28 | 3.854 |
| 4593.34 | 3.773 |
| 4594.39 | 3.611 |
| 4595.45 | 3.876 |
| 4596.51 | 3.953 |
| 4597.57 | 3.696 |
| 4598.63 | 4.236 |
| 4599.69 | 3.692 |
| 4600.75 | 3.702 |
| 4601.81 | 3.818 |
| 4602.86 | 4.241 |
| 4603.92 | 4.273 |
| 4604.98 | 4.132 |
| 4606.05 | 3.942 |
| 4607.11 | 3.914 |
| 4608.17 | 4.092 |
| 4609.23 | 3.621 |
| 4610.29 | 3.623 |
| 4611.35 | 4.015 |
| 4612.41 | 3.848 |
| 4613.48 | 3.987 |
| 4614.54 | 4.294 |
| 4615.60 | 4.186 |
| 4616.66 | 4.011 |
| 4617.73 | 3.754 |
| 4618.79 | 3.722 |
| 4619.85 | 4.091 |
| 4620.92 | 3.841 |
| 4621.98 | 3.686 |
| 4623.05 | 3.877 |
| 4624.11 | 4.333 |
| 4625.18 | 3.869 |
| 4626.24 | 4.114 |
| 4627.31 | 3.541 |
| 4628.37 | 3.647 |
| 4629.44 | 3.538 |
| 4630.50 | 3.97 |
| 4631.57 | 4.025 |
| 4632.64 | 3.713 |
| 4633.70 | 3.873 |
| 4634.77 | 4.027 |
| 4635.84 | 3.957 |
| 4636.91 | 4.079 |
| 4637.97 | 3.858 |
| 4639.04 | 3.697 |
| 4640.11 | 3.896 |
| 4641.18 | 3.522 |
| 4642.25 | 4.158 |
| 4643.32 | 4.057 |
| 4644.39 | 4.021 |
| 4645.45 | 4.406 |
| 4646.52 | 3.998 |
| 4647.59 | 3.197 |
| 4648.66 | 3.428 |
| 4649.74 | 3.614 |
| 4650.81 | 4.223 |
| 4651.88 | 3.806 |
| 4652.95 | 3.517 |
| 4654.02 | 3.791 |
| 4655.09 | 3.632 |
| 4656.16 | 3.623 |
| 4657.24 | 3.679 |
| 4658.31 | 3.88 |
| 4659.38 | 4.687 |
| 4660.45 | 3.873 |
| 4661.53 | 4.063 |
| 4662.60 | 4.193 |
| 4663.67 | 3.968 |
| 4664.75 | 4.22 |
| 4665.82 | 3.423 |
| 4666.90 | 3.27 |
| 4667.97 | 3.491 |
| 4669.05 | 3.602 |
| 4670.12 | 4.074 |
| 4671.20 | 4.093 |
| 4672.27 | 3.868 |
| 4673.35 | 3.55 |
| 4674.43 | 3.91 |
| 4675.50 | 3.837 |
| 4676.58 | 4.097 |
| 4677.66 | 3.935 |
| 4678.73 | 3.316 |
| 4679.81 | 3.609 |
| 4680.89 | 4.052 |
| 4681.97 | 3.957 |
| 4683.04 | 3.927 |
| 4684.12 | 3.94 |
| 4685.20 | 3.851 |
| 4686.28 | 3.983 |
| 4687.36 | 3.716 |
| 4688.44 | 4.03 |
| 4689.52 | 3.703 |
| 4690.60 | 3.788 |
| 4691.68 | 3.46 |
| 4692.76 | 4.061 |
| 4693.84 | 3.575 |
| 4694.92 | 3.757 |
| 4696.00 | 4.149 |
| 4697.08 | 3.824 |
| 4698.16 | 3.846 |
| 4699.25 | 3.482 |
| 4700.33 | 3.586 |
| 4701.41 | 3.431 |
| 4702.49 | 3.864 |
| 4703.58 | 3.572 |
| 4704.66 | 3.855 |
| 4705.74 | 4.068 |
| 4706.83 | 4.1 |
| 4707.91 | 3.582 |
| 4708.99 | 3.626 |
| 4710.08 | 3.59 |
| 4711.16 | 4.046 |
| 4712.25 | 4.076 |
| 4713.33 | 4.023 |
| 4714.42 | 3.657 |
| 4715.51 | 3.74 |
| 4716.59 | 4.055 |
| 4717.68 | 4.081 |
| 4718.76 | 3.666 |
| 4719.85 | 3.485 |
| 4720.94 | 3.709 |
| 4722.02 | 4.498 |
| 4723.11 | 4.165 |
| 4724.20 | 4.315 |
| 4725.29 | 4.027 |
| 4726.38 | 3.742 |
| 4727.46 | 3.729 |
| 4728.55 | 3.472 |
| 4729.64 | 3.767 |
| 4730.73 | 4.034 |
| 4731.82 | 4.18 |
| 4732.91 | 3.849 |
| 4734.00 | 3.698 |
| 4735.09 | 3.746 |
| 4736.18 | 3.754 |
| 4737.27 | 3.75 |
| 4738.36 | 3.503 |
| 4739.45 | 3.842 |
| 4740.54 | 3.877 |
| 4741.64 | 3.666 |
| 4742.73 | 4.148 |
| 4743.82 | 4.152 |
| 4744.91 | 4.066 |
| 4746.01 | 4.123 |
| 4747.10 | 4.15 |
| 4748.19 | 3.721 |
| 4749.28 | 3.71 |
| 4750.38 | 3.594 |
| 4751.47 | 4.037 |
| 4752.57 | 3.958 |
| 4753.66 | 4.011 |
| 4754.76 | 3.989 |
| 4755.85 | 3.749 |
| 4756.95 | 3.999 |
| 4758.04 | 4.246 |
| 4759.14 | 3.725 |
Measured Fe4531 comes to 2.1 Ang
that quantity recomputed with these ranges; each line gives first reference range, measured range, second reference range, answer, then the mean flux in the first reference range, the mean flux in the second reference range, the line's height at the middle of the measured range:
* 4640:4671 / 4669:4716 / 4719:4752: 0.5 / 3.84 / 3.88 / 3.86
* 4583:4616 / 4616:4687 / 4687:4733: -0.1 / 3.86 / 3.84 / 3.85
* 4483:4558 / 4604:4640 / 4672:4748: -0.6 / 3.84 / 3.85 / 3.85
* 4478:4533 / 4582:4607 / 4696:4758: 0.3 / 3.88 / 3.86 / 3.87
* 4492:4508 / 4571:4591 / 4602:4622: 0.7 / 4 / 3.97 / 3.98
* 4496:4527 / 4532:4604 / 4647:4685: 2.0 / 4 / 3.81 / 3.93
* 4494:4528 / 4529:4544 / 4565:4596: 0.5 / 3.96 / 3.83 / 3.91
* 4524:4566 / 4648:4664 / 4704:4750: -0.1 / 3.76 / 3.88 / 3.83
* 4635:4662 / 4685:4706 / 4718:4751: 0.5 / 3.87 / 3.87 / 3.87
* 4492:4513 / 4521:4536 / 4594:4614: 1.2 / 4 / 3.91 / 3.98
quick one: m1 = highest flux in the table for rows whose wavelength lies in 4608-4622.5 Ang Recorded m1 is 4.294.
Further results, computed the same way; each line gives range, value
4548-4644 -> 4.415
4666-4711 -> 4.149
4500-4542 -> 4.885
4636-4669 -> 4.687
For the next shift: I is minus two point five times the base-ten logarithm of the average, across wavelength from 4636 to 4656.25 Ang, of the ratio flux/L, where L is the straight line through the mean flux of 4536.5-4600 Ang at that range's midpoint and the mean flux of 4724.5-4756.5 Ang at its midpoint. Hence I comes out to 0.01 mag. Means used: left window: 3.84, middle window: 3.82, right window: 3.87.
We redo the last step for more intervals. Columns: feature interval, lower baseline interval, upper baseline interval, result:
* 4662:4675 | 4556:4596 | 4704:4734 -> 0.018 mag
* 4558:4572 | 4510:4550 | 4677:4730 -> -0.012 mag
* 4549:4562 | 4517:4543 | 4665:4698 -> -0.009 mag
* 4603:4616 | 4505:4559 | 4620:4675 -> -0.042 mag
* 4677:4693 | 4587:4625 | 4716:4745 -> 0.020 mag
